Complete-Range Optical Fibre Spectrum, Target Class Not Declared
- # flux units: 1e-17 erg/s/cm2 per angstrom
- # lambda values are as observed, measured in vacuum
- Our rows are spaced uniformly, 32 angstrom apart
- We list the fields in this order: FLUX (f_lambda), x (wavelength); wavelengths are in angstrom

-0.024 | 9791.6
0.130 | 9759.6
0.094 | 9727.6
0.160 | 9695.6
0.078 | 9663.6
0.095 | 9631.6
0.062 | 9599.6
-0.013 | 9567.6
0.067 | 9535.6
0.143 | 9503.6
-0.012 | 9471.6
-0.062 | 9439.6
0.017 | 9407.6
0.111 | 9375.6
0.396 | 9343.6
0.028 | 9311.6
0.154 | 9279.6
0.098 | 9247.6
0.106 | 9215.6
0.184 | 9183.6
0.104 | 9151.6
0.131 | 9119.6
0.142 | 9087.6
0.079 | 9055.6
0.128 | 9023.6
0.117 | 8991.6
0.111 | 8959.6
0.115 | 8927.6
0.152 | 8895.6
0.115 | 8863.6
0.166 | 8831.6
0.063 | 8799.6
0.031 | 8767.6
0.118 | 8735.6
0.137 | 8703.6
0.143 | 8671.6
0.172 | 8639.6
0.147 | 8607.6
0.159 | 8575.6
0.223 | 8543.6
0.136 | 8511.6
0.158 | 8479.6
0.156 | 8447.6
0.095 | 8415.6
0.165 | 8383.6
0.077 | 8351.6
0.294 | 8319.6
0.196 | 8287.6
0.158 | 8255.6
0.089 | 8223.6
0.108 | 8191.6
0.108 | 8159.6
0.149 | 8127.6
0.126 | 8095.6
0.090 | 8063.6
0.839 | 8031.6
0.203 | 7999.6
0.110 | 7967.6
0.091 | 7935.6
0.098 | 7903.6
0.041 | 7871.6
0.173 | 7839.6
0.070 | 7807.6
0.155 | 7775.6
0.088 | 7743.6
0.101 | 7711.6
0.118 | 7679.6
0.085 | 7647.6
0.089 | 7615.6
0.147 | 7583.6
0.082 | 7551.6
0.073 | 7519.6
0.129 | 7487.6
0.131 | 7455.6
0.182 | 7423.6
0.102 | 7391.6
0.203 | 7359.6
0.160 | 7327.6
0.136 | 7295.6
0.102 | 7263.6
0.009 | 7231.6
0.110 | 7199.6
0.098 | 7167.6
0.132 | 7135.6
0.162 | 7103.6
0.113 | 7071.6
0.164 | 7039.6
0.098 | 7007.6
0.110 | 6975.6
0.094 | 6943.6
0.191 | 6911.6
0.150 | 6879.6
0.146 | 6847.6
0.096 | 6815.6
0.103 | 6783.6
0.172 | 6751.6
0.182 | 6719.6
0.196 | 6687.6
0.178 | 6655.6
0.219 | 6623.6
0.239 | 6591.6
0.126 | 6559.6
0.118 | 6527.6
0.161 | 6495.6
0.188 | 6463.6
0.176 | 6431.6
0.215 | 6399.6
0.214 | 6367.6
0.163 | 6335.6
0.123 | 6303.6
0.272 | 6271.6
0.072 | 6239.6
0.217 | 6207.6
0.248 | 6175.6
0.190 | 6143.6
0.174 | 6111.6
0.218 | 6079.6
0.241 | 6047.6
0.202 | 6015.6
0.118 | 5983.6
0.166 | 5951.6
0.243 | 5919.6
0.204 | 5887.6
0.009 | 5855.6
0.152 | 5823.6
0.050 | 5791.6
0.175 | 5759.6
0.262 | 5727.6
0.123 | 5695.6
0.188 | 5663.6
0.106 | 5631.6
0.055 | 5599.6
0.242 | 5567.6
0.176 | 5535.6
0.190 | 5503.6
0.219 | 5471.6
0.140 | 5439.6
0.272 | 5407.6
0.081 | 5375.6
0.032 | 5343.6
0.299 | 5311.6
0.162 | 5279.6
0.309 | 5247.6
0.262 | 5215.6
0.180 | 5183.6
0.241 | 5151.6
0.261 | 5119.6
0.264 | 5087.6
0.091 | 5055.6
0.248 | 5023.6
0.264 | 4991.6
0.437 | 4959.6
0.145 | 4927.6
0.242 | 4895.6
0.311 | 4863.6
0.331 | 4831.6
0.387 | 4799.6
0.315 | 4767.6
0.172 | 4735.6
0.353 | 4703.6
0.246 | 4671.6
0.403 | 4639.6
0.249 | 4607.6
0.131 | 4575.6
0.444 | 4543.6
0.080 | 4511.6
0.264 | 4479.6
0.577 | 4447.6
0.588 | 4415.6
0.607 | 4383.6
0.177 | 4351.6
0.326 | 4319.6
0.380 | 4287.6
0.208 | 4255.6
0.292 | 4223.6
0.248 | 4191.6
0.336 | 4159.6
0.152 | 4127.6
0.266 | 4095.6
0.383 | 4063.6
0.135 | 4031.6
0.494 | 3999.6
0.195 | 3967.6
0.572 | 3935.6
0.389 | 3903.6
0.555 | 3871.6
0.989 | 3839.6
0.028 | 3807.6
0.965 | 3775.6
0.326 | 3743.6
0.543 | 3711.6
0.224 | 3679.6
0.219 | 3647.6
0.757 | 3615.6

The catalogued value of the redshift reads 1.15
